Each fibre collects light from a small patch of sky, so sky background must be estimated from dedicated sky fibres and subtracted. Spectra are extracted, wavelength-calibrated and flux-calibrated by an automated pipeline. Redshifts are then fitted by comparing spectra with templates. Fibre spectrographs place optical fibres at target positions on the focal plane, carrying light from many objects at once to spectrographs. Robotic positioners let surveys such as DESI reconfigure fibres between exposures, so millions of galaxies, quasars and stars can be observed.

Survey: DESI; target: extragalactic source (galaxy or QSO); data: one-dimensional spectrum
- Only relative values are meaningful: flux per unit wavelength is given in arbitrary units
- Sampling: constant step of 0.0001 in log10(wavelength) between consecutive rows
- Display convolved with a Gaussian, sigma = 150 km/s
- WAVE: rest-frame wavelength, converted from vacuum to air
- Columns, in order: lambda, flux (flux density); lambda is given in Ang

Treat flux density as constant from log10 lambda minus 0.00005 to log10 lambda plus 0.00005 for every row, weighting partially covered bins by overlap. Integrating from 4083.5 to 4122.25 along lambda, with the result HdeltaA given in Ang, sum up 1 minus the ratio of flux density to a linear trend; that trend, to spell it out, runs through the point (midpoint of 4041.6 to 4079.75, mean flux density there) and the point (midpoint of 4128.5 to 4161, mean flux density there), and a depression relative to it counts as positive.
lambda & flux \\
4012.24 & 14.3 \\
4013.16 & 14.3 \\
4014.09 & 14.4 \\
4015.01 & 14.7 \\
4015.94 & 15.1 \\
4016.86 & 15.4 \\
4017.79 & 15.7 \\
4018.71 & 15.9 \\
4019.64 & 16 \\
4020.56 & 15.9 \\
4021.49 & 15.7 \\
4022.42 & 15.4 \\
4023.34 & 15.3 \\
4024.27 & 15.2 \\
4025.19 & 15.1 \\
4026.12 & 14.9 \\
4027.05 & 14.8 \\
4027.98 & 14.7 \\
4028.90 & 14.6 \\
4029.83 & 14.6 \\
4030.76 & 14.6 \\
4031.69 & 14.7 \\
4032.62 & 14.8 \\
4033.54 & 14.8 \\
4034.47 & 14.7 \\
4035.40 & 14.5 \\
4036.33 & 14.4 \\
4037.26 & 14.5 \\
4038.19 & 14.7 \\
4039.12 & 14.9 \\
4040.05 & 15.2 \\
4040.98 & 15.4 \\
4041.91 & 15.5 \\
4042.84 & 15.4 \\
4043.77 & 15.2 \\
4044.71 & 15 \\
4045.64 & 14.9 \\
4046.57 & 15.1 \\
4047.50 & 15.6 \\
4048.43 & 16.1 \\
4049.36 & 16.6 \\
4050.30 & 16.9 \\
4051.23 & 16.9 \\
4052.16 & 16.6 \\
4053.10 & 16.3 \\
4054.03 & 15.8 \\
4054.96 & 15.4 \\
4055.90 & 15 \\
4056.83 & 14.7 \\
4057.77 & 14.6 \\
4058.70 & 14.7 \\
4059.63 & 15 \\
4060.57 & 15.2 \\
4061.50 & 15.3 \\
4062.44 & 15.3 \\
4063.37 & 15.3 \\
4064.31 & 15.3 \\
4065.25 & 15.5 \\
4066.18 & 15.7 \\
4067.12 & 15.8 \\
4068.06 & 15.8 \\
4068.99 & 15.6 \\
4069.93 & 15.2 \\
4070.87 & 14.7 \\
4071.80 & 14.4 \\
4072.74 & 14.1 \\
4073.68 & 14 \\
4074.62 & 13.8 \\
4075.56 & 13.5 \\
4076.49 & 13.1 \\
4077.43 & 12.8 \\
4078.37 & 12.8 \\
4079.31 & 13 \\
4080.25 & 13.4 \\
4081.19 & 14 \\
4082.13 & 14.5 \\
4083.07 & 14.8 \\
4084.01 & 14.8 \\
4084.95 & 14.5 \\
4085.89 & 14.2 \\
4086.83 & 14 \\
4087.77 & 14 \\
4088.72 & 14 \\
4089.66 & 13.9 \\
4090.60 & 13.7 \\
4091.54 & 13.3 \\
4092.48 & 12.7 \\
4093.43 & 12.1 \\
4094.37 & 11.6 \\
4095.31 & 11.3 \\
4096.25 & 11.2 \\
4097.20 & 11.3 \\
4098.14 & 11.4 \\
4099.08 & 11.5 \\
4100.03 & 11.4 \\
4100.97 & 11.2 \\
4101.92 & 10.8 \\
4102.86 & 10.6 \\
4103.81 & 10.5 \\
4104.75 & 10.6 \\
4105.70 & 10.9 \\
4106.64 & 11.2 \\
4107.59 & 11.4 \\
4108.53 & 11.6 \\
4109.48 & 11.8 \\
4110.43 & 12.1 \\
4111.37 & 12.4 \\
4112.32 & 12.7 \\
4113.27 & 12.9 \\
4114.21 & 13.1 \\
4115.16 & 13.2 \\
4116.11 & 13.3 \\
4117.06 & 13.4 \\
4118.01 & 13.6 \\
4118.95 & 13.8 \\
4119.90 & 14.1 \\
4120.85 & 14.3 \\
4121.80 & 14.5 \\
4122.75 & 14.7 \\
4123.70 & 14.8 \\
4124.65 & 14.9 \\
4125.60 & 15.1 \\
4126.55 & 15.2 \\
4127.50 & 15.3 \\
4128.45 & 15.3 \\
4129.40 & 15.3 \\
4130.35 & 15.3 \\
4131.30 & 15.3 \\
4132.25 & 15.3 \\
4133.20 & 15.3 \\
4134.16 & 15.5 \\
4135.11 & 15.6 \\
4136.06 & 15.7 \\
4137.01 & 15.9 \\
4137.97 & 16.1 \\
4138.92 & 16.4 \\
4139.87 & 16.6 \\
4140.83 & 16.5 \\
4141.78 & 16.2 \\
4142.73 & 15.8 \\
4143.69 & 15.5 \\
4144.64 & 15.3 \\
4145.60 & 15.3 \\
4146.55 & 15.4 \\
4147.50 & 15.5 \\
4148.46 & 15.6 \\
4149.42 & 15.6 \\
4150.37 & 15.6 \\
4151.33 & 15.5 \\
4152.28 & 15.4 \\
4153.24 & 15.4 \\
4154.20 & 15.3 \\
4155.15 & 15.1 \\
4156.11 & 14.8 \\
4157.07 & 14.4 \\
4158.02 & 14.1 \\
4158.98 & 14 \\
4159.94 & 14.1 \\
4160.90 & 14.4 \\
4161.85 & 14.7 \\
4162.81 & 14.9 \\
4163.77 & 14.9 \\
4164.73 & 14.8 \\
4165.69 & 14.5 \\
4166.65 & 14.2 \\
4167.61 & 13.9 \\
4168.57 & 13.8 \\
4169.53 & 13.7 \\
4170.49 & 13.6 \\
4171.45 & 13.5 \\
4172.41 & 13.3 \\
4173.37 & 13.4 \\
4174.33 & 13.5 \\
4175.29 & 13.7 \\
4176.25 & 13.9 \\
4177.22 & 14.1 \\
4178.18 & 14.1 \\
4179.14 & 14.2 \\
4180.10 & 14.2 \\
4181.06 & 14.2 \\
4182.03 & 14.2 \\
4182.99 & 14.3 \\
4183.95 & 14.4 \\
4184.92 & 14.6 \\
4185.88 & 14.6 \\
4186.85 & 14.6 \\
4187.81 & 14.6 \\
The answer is 6.8 Ang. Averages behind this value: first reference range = 15.1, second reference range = 15.4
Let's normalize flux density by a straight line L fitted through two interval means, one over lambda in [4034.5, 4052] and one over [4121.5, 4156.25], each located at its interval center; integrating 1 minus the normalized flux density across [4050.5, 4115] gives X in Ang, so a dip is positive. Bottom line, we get 7.7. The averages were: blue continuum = 15.4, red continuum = 15.5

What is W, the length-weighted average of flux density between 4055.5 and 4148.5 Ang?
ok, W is 14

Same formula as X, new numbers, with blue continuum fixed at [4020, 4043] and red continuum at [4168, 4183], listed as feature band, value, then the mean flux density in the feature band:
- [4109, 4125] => 0.9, 13.5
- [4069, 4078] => 0.4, 14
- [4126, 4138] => -1.1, 15.4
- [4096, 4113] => 3.6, 11.4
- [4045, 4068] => -1.2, 15.6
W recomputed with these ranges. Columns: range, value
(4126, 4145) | 15.7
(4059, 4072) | 15.3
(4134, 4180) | 14.8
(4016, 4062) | 15.3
